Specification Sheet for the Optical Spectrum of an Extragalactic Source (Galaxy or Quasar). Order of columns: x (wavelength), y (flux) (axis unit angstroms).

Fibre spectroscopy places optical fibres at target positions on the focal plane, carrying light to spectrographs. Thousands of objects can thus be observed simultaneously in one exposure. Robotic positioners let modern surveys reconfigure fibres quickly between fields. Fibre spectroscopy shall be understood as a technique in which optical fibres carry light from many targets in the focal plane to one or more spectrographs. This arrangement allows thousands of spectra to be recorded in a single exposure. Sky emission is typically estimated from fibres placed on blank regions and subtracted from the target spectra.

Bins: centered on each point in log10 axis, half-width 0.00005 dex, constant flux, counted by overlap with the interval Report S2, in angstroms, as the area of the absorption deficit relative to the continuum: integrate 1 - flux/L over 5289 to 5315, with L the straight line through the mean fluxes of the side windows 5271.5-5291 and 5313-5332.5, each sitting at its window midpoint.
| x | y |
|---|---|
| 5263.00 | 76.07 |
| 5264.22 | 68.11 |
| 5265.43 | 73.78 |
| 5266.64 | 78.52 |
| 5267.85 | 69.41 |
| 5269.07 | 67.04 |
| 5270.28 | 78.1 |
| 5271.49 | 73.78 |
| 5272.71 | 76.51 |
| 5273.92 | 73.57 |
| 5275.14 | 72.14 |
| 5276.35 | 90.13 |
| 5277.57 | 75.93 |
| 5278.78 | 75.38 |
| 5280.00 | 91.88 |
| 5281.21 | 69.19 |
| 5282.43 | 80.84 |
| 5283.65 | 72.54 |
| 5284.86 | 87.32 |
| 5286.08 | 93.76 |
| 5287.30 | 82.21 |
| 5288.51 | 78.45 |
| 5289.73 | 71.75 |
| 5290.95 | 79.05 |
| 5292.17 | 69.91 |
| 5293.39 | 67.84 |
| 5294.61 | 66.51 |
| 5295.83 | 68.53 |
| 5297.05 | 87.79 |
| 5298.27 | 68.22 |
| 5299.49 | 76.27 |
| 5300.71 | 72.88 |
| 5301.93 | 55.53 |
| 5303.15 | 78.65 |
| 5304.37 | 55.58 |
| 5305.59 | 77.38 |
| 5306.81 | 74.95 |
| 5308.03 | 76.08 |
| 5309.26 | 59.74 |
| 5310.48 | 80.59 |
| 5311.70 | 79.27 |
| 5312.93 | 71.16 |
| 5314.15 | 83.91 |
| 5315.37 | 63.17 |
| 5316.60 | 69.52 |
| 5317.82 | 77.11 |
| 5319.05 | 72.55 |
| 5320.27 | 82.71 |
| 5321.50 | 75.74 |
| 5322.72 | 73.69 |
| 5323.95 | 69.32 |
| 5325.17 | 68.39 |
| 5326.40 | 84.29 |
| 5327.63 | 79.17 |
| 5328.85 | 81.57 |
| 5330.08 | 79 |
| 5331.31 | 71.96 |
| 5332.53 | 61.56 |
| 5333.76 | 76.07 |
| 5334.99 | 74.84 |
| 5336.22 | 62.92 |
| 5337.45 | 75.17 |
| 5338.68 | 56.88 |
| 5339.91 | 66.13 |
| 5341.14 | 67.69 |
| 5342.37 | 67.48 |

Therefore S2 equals 1.6 angstroms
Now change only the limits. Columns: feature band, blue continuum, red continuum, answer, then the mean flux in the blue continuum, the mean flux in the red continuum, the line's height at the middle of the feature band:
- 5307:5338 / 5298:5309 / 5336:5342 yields -2.7 angstroms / 70.4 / 66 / 68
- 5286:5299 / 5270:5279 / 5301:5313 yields -0.3 angstroms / 77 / 70.9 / 73.6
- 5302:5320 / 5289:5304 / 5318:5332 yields 0.4 angstroms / 71.7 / 76.2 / 74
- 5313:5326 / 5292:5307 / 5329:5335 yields -0.3 angstroms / 70.7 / 73.1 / 72.2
